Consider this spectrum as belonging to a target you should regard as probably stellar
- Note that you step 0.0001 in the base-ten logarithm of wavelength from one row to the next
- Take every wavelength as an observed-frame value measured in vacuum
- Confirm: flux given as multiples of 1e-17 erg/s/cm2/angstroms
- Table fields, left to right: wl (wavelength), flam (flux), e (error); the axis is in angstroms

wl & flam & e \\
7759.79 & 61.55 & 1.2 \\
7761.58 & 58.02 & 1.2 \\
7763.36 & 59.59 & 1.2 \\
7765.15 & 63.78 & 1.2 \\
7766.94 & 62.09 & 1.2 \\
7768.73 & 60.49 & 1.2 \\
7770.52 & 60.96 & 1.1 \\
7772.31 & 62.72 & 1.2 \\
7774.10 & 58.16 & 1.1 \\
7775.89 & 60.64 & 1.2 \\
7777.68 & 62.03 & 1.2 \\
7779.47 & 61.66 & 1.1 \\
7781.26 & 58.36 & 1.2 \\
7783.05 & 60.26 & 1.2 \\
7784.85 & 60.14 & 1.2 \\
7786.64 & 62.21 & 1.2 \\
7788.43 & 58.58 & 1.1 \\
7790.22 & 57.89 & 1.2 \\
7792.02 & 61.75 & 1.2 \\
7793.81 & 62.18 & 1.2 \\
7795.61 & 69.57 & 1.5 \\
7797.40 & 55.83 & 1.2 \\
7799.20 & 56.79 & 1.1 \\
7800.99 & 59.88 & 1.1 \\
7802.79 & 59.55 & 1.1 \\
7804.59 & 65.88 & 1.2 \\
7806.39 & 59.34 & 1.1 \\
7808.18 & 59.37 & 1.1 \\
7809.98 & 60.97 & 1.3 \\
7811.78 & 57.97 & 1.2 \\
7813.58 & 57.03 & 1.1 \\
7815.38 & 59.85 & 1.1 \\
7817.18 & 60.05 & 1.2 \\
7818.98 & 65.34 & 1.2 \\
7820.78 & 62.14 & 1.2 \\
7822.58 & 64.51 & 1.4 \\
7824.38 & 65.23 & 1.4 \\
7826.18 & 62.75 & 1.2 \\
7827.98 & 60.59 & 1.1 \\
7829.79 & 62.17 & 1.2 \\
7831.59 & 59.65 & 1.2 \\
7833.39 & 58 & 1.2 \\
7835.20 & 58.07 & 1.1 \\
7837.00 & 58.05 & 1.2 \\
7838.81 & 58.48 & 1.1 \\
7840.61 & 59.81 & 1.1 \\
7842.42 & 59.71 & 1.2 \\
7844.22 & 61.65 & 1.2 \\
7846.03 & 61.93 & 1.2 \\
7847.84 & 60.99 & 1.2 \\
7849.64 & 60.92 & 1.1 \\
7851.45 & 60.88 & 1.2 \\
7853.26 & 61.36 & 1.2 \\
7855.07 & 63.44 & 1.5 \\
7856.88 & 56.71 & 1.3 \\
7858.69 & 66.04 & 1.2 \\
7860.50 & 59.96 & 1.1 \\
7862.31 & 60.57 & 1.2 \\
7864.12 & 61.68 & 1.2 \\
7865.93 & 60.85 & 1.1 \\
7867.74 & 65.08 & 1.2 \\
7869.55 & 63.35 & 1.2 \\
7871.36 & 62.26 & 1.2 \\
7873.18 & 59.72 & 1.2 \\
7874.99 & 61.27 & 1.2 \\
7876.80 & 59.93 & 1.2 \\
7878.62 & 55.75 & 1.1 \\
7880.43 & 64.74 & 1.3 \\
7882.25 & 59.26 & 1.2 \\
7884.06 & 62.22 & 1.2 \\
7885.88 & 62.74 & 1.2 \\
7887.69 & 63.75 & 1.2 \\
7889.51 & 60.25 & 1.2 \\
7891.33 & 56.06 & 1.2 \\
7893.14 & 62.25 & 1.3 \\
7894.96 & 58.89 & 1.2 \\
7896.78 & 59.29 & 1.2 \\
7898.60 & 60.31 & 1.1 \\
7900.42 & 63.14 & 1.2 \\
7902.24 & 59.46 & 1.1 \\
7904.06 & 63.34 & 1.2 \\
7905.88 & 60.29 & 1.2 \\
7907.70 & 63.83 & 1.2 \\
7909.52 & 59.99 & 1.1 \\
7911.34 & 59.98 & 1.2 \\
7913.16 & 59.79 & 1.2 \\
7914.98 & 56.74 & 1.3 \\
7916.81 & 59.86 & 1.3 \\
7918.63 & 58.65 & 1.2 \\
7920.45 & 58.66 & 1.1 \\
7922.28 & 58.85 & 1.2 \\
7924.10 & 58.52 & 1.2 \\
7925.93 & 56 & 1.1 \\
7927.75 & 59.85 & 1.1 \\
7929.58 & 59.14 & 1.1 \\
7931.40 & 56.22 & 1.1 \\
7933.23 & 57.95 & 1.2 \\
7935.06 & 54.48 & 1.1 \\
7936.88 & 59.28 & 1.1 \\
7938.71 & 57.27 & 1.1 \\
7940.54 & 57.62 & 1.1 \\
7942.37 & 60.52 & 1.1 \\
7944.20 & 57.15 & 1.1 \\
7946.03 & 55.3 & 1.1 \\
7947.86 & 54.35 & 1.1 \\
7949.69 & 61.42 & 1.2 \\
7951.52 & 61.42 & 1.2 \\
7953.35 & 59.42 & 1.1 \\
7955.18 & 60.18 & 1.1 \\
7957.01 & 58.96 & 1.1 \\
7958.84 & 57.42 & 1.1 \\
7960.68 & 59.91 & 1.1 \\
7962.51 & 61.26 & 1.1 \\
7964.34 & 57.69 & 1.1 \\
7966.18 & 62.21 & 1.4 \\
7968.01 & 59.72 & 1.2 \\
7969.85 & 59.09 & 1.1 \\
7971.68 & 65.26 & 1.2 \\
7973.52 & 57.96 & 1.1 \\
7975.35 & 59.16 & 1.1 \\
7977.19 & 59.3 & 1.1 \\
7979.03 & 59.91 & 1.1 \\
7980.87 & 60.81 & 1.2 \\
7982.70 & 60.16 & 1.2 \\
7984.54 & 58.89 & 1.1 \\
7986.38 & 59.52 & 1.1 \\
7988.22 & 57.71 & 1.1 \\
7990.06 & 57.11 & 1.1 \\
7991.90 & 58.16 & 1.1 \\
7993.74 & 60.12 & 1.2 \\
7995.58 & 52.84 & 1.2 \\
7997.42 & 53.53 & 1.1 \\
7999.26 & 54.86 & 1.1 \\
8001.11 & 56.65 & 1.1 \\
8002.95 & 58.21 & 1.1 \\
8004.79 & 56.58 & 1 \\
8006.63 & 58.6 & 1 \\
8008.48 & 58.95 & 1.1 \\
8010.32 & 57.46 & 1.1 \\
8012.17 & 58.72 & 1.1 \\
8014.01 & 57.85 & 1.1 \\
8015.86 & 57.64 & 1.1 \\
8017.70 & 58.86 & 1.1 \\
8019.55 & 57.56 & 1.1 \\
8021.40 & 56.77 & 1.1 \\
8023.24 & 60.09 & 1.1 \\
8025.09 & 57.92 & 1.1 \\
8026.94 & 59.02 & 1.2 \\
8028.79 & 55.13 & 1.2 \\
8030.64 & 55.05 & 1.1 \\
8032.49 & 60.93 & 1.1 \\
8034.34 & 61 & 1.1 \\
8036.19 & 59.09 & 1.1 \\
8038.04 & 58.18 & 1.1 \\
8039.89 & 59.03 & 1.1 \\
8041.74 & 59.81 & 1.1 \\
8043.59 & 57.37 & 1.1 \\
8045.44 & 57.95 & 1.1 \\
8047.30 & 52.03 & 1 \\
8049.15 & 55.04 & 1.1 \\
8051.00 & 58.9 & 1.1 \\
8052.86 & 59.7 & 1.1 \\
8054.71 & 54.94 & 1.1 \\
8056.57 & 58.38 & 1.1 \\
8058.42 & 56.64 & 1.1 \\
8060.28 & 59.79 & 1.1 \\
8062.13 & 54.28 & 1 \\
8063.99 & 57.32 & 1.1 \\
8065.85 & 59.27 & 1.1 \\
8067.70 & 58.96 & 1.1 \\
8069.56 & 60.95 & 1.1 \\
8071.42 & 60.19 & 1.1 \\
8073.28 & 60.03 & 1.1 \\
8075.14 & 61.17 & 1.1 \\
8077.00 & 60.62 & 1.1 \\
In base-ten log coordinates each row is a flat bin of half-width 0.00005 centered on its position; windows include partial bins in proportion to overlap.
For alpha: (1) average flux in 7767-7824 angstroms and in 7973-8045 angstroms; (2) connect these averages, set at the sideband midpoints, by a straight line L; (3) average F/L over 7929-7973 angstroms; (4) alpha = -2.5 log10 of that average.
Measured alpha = 0.00 mag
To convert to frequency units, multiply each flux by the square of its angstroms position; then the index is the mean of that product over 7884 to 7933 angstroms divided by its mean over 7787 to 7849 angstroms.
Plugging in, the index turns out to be 1.01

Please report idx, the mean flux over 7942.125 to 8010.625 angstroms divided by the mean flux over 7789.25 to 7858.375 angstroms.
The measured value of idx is 0.97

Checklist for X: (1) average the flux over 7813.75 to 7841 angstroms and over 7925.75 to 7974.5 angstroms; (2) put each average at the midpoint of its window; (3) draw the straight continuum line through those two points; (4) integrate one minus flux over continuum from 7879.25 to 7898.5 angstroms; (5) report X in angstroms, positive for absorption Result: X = -0.3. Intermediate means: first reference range 60.9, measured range 60.8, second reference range 58.8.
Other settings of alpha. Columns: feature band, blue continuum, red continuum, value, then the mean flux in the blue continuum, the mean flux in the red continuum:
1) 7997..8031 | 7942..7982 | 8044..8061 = 0.01 mag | 59.5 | 57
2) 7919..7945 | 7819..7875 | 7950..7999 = 0.03 mag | 61.3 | 59.1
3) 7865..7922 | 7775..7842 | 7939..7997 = -0.02 mag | 60.6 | 59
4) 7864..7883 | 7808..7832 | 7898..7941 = -0.02 mag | 61.3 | 59.1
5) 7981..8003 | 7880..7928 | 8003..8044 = 0.03 mag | 60.2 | 58.3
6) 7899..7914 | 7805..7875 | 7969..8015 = -0.03 mag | 61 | 58.3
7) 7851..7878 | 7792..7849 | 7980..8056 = -0.02 mag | 60.8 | 57.8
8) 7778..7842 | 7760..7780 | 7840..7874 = 0.01 mag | 60.9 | 61.4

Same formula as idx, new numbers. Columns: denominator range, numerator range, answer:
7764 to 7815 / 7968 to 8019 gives 0.96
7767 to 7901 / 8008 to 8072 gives 0.95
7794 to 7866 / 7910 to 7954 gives 0.96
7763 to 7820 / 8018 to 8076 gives 0.96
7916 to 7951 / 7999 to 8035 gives 1.00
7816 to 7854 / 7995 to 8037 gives 0.94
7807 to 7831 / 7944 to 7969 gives 0.96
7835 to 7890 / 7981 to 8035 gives 0.95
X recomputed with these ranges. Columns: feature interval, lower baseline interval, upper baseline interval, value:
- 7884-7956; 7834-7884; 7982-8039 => 0.4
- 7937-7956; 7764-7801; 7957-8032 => 0.1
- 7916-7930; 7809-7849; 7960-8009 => 0.2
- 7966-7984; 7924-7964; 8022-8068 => -0.6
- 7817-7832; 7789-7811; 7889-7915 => -0.5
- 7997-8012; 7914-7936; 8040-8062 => 0.1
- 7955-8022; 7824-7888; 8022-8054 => 0.3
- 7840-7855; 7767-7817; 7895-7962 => -0.3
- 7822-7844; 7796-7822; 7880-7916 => -0.1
